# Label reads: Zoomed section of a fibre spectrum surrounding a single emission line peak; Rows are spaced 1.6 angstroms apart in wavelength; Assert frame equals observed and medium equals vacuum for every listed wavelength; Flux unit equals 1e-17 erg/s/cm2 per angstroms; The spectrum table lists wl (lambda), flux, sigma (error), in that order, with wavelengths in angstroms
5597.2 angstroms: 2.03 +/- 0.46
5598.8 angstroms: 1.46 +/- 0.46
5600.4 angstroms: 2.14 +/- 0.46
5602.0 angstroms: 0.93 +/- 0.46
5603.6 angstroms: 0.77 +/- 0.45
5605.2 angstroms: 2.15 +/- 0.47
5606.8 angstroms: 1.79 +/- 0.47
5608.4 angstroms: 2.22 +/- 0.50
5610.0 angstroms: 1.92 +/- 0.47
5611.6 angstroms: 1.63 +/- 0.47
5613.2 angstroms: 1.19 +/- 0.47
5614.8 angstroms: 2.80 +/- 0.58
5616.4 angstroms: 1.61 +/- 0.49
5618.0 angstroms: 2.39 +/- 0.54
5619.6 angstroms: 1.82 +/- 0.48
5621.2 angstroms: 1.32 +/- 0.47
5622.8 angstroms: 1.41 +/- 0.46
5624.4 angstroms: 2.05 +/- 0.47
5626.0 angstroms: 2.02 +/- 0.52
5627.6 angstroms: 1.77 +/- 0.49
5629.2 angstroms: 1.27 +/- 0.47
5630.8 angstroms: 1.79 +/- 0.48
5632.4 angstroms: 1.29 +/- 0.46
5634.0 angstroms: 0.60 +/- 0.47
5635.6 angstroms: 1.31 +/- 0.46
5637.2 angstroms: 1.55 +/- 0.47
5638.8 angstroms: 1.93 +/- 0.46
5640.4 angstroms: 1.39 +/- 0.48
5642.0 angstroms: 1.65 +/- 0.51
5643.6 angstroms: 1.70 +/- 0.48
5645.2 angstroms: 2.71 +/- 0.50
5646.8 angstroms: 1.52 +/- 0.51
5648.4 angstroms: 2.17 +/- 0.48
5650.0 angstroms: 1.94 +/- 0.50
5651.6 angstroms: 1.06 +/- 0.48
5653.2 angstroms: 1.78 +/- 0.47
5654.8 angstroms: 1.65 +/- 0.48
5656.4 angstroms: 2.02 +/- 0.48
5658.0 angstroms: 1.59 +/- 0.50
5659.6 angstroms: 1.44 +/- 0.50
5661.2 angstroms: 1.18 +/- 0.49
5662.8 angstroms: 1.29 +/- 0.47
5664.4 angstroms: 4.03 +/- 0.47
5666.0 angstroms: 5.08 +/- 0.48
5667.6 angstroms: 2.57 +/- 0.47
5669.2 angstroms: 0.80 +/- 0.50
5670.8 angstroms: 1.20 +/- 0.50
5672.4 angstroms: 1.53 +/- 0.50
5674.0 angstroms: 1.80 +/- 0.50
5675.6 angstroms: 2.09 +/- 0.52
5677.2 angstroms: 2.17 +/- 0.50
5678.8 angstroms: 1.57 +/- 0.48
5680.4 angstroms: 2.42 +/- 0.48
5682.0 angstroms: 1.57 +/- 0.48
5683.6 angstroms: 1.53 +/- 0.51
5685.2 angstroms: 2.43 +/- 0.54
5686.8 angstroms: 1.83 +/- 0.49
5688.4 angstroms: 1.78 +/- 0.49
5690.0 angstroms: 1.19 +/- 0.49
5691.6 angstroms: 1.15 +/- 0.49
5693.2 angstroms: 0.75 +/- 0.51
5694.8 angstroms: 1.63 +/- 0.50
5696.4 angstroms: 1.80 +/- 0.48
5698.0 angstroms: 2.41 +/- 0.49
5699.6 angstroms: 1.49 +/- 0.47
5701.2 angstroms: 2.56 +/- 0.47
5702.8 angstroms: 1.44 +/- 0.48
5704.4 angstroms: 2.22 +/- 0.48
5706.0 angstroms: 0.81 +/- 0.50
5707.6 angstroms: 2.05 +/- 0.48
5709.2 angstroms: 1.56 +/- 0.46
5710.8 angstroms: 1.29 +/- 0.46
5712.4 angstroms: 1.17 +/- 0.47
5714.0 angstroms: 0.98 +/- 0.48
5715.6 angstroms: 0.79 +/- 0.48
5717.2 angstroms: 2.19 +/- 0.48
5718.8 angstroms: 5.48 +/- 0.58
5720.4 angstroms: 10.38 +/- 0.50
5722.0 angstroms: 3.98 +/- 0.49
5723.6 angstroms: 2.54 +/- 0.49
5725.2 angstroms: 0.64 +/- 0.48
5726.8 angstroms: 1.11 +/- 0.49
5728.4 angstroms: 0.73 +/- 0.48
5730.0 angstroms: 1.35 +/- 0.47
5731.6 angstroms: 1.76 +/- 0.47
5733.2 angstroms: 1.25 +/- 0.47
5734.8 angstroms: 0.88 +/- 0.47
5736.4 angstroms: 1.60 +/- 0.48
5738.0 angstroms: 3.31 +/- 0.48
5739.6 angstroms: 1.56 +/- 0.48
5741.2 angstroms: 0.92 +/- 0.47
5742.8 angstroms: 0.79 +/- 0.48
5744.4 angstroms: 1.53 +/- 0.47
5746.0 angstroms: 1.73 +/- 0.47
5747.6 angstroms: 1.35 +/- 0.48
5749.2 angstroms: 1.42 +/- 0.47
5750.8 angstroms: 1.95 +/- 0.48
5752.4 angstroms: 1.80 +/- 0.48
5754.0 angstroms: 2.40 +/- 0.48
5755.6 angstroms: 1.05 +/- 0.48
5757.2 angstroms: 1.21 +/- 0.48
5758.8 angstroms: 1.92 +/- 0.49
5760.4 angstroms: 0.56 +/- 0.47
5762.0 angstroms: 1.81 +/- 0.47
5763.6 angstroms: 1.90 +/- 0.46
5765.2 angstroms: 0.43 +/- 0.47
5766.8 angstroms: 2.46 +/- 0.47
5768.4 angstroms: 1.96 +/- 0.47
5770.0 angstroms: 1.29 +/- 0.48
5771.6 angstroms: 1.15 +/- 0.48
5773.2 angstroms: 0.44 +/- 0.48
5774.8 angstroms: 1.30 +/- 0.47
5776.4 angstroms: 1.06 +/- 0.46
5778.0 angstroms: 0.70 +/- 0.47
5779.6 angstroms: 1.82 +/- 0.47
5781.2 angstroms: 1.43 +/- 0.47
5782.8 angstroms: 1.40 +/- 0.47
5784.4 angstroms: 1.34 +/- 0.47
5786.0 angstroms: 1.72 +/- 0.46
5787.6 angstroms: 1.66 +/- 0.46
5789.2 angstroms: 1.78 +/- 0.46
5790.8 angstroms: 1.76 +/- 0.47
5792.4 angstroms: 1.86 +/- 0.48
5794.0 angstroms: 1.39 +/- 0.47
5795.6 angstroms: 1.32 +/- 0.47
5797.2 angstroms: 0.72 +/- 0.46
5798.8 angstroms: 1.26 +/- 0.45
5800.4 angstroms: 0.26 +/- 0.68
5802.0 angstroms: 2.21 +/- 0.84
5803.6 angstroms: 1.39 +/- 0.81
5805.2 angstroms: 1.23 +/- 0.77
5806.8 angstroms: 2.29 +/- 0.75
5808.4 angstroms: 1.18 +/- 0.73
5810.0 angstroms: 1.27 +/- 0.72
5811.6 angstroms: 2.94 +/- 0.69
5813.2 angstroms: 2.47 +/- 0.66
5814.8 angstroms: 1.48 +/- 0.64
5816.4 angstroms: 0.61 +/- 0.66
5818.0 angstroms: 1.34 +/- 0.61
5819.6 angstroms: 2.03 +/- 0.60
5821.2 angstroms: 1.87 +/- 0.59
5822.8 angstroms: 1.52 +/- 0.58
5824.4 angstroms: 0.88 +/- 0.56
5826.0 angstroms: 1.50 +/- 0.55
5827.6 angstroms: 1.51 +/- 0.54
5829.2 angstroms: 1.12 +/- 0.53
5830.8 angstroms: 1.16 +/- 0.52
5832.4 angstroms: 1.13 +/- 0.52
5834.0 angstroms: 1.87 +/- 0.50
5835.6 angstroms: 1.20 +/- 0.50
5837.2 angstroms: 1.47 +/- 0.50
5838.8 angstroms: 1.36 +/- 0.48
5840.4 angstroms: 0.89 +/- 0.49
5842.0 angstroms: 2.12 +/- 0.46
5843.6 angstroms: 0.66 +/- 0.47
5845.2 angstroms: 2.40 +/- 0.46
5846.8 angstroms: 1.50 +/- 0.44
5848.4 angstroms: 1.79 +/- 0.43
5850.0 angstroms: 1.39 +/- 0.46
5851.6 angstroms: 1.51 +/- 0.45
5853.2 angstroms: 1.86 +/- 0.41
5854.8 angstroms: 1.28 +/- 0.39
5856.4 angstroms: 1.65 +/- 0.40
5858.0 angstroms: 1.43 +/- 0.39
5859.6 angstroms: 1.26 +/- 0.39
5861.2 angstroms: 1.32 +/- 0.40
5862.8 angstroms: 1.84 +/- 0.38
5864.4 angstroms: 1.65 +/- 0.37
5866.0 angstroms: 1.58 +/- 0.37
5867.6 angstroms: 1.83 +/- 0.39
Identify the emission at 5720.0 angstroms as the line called [O III] 5007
